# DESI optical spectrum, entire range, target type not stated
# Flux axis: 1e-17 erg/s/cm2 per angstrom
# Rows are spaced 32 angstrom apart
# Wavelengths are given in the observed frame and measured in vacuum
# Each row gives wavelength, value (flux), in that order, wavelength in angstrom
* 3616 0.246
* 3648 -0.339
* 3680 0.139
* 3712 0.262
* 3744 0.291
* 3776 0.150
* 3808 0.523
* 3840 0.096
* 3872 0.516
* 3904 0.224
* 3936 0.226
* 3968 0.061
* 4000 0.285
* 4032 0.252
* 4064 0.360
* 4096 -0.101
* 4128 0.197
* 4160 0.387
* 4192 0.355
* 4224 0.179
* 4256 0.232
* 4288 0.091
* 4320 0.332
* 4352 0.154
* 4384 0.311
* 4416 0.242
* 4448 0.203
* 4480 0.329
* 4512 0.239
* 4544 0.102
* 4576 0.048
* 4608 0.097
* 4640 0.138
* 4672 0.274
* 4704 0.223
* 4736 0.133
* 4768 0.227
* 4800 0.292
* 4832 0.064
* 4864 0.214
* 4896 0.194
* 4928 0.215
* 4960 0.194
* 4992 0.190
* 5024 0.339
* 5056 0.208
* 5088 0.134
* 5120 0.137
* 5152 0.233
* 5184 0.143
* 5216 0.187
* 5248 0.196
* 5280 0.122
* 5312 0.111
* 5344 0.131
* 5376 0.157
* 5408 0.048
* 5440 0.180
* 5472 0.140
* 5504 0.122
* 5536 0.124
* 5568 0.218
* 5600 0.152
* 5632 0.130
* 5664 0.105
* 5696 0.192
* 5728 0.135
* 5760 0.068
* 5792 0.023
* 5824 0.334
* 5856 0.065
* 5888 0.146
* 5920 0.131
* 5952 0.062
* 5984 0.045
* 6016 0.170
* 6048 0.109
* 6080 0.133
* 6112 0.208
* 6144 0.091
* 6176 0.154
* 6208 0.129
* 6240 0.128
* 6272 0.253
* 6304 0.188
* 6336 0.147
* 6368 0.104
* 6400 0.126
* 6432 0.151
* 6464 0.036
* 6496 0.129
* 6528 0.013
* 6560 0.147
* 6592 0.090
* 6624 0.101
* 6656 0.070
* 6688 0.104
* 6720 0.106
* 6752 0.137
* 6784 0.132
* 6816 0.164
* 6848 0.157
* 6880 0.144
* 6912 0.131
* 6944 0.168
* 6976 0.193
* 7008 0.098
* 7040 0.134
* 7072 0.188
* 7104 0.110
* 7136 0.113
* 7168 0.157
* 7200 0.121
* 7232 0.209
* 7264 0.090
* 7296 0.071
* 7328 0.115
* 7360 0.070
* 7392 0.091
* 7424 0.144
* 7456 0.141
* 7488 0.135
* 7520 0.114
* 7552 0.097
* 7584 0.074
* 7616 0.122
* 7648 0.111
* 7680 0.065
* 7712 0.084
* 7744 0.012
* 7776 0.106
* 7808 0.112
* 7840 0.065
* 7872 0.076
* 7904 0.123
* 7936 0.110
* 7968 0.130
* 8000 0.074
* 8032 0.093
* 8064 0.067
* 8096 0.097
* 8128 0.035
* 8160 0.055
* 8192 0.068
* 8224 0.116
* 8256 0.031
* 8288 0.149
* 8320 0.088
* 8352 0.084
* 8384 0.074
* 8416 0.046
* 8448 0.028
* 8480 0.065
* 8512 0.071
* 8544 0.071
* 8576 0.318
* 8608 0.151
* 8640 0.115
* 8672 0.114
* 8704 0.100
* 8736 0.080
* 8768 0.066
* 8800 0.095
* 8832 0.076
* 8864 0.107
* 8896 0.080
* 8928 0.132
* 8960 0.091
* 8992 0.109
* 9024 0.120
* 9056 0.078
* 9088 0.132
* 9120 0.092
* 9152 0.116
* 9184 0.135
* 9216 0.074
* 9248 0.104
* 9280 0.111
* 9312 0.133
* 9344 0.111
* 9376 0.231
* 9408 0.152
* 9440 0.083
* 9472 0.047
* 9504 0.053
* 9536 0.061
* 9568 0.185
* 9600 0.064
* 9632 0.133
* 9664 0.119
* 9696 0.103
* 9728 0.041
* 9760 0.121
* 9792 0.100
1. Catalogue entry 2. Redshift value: 1.30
